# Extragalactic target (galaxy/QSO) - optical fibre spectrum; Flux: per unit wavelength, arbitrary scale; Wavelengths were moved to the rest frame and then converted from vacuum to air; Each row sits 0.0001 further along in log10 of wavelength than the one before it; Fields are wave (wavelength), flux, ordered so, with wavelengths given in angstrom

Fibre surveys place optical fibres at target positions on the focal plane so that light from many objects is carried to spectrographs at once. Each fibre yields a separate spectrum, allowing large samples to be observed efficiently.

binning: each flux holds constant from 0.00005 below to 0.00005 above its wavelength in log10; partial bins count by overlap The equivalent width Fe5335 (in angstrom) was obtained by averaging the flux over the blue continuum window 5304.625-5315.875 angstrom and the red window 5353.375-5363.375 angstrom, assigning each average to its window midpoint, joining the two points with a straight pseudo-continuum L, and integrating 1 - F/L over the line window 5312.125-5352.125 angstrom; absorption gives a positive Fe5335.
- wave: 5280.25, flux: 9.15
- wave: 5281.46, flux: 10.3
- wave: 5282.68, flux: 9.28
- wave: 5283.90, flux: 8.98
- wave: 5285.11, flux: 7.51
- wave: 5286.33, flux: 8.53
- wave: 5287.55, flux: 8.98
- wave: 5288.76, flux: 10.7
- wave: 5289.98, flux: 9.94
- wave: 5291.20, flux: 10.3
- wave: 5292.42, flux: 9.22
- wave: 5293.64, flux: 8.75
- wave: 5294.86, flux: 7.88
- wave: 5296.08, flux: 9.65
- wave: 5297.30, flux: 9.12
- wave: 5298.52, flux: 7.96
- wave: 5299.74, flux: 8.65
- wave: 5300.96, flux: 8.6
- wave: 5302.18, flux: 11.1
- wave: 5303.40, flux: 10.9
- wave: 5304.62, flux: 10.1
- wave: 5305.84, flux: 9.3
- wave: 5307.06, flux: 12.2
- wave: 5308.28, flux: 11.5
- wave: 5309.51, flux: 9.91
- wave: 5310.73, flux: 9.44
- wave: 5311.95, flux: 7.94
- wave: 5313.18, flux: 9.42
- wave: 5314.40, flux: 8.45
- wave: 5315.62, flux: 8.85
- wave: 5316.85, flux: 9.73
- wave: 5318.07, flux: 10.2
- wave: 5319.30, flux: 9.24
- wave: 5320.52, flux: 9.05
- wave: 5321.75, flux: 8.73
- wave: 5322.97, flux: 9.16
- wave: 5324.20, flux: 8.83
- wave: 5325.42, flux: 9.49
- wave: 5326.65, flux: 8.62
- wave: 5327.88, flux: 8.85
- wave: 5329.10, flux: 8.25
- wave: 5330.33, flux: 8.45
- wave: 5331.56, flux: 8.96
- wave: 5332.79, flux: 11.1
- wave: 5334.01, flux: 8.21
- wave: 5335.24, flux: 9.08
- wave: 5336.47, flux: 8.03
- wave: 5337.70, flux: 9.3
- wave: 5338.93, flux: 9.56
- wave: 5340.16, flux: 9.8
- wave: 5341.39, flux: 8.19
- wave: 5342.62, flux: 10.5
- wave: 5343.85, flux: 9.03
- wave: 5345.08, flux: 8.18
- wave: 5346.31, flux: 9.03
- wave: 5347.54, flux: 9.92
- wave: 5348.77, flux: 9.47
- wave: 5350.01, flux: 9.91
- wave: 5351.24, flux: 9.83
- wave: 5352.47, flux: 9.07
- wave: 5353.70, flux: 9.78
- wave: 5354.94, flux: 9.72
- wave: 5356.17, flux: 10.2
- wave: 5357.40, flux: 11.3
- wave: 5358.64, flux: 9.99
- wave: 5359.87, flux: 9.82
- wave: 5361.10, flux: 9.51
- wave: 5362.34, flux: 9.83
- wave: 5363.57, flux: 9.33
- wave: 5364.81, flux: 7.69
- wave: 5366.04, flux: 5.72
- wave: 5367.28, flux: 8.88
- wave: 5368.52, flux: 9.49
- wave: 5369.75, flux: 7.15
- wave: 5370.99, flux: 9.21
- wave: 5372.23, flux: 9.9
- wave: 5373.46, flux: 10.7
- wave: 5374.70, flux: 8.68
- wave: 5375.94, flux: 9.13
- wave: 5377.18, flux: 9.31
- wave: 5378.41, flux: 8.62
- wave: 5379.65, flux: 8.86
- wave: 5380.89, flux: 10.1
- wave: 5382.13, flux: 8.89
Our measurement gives 2.8 angstrom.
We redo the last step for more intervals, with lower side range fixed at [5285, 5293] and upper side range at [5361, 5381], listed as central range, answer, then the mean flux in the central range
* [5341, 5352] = -0.4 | 9.36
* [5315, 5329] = 0.1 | 9.13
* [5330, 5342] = 0.1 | 9.08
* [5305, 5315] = -0.5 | 9.78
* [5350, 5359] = -1.0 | 9.98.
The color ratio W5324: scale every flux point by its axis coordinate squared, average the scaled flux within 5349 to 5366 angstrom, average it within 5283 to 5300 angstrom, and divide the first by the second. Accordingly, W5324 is 1.09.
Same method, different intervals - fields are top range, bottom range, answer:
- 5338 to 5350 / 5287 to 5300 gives 1.03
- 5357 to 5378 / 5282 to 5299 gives 1.04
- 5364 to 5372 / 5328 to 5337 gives 0.93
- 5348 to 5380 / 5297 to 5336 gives 1.01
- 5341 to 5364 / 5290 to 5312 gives 1.02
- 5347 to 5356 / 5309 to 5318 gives 1.07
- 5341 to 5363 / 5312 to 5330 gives 1.08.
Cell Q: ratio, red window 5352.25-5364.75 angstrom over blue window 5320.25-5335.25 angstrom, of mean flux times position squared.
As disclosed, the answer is 1.10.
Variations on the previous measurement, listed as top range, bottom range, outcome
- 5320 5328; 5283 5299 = 1.00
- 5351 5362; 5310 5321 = 1.10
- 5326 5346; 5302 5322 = 0.93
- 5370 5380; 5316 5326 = 1.01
